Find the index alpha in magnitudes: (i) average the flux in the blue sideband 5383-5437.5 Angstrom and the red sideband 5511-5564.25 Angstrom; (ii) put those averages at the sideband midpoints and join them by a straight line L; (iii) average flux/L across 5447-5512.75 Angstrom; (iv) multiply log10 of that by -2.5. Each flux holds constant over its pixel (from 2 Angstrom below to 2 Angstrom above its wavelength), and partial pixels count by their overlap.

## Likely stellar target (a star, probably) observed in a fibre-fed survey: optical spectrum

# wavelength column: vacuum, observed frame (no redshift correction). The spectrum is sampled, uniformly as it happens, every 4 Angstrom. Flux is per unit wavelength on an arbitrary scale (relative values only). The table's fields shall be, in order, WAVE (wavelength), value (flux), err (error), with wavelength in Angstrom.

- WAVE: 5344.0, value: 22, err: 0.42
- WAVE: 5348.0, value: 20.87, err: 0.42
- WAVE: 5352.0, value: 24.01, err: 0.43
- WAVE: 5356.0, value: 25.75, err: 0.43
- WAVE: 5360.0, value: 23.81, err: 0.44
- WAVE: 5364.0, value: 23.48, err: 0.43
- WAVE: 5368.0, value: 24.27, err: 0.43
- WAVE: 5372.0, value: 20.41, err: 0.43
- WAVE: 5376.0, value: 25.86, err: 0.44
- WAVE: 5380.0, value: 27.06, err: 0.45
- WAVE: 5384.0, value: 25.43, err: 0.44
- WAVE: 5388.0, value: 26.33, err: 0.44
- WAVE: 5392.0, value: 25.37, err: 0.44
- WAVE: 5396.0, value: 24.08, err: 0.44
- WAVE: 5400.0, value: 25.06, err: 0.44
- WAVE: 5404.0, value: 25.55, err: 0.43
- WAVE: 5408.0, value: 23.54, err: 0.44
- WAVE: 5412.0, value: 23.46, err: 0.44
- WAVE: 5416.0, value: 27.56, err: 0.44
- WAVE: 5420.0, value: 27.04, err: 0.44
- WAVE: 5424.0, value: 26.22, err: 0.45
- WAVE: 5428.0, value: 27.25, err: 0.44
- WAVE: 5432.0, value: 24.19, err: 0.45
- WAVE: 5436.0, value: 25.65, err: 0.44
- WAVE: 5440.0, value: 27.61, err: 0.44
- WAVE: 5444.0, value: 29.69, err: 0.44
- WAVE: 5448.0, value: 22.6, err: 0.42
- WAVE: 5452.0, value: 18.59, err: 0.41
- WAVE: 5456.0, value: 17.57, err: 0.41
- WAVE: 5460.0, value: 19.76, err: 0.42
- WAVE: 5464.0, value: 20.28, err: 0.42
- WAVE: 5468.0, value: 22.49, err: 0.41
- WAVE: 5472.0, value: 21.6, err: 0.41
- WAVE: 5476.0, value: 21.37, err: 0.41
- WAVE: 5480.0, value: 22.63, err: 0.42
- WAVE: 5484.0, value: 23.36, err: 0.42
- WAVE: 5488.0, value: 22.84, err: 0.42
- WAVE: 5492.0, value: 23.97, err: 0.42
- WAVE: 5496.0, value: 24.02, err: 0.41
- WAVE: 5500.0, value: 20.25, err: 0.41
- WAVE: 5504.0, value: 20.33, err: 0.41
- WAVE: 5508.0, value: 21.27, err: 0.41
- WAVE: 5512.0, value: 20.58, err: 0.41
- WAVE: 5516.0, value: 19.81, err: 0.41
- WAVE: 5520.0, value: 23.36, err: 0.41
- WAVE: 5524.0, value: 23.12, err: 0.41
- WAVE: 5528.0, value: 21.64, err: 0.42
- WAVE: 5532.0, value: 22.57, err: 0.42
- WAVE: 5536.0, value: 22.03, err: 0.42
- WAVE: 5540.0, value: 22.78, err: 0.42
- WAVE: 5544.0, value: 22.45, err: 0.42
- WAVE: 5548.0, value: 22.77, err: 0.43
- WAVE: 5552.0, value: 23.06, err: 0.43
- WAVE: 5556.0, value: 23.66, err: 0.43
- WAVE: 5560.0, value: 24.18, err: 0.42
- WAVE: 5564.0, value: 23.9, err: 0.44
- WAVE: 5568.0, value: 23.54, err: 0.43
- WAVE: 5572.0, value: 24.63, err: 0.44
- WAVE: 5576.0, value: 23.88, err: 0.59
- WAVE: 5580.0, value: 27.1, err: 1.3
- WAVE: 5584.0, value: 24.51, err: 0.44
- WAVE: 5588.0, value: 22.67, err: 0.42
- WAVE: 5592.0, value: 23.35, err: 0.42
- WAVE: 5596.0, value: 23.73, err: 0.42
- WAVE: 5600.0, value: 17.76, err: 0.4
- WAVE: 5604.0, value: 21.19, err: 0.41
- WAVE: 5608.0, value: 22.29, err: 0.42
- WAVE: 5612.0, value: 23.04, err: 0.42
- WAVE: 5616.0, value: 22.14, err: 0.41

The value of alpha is 0.12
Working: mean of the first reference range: 25.5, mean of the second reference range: 22.6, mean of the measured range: 21.4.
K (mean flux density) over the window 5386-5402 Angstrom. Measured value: 25.2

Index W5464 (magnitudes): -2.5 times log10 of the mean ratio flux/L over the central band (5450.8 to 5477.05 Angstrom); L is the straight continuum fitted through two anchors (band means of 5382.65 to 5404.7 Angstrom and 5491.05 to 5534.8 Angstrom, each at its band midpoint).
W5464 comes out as 0.15 mag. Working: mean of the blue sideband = 25.3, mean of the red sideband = 21.9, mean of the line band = 20.2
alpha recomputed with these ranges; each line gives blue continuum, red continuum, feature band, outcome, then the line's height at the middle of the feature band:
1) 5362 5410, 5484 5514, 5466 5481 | 0.030 mag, 22.6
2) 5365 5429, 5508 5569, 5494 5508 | 0.086 mag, 23.3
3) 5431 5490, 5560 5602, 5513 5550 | 0.045 mag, 23.2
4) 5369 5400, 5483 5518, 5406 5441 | -0.084 mag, 23.9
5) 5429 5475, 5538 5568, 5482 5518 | 0.058 mag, 23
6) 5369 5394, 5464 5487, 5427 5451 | -0.112 mag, 23.3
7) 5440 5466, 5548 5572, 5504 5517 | 0.114 mag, 22.8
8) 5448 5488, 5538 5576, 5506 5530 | 0.038 mag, 22.4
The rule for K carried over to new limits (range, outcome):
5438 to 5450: 26.6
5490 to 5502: 22.7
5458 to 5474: 21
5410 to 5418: 25.5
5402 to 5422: 25.4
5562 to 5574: 24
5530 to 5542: 22.5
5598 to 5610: 20.4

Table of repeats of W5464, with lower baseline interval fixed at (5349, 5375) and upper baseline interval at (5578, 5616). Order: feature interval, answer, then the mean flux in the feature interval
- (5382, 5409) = -0.072 mag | 25.1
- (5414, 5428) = -0.155 mag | 27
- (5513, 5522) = 0.078 mag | 21.5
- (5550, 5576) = -0.042 mag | 23.8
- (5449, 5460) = 0.233 mag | 18.8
